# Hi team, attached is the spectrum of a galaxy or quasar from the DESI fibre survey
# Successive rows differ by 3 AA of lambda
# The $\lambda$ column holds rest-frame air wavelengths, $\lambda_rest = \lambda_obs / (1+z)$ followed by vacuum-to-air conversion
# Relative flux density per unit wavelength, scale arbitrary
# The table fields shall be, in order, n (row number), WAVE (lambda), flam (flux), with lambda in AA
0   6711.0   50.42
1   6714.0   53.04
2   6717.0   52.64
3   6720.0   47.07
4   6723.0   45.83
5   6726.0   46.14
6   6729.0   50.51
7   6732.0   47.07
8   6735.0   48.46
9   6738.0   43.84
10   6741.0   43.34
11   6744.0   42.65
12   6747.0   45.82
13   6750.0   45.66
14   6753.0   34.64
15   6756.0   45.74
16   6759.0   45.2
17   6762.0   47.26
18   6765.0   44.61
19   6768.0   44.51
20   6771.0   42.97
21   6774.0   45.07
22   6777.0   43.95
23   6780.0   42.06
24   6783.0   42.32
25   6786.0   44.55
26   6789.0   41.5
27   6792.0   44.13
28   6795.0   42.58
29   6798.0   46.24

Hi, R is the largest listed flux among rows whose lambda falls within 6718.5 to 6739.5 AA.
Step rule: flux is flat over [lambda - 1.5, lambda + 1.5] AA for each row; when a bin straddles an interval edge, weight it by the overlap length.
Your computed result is 50.51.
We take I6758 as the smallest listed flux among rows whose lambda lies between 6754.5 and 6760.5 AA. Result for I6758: 45.2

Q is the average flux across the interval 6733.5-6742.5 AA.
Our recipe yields 45.2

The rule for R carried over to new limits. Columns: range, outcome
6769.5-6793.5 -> 45.07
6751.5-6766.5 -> 47.26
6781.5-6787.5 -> 44.55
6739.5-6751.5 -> 45.82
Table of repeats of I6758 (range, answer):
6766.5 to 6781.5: 42.06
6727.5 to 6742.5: 43.34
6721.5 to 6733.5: 45.83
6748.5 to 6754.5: 34.64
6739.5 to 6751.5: 42.65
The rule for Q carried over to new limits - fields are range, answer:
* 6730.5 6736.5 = 47.8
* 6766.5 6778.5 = 44.1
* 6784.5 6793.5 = 43.4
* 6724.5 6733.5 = 47.9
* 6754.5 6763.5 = 46.1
